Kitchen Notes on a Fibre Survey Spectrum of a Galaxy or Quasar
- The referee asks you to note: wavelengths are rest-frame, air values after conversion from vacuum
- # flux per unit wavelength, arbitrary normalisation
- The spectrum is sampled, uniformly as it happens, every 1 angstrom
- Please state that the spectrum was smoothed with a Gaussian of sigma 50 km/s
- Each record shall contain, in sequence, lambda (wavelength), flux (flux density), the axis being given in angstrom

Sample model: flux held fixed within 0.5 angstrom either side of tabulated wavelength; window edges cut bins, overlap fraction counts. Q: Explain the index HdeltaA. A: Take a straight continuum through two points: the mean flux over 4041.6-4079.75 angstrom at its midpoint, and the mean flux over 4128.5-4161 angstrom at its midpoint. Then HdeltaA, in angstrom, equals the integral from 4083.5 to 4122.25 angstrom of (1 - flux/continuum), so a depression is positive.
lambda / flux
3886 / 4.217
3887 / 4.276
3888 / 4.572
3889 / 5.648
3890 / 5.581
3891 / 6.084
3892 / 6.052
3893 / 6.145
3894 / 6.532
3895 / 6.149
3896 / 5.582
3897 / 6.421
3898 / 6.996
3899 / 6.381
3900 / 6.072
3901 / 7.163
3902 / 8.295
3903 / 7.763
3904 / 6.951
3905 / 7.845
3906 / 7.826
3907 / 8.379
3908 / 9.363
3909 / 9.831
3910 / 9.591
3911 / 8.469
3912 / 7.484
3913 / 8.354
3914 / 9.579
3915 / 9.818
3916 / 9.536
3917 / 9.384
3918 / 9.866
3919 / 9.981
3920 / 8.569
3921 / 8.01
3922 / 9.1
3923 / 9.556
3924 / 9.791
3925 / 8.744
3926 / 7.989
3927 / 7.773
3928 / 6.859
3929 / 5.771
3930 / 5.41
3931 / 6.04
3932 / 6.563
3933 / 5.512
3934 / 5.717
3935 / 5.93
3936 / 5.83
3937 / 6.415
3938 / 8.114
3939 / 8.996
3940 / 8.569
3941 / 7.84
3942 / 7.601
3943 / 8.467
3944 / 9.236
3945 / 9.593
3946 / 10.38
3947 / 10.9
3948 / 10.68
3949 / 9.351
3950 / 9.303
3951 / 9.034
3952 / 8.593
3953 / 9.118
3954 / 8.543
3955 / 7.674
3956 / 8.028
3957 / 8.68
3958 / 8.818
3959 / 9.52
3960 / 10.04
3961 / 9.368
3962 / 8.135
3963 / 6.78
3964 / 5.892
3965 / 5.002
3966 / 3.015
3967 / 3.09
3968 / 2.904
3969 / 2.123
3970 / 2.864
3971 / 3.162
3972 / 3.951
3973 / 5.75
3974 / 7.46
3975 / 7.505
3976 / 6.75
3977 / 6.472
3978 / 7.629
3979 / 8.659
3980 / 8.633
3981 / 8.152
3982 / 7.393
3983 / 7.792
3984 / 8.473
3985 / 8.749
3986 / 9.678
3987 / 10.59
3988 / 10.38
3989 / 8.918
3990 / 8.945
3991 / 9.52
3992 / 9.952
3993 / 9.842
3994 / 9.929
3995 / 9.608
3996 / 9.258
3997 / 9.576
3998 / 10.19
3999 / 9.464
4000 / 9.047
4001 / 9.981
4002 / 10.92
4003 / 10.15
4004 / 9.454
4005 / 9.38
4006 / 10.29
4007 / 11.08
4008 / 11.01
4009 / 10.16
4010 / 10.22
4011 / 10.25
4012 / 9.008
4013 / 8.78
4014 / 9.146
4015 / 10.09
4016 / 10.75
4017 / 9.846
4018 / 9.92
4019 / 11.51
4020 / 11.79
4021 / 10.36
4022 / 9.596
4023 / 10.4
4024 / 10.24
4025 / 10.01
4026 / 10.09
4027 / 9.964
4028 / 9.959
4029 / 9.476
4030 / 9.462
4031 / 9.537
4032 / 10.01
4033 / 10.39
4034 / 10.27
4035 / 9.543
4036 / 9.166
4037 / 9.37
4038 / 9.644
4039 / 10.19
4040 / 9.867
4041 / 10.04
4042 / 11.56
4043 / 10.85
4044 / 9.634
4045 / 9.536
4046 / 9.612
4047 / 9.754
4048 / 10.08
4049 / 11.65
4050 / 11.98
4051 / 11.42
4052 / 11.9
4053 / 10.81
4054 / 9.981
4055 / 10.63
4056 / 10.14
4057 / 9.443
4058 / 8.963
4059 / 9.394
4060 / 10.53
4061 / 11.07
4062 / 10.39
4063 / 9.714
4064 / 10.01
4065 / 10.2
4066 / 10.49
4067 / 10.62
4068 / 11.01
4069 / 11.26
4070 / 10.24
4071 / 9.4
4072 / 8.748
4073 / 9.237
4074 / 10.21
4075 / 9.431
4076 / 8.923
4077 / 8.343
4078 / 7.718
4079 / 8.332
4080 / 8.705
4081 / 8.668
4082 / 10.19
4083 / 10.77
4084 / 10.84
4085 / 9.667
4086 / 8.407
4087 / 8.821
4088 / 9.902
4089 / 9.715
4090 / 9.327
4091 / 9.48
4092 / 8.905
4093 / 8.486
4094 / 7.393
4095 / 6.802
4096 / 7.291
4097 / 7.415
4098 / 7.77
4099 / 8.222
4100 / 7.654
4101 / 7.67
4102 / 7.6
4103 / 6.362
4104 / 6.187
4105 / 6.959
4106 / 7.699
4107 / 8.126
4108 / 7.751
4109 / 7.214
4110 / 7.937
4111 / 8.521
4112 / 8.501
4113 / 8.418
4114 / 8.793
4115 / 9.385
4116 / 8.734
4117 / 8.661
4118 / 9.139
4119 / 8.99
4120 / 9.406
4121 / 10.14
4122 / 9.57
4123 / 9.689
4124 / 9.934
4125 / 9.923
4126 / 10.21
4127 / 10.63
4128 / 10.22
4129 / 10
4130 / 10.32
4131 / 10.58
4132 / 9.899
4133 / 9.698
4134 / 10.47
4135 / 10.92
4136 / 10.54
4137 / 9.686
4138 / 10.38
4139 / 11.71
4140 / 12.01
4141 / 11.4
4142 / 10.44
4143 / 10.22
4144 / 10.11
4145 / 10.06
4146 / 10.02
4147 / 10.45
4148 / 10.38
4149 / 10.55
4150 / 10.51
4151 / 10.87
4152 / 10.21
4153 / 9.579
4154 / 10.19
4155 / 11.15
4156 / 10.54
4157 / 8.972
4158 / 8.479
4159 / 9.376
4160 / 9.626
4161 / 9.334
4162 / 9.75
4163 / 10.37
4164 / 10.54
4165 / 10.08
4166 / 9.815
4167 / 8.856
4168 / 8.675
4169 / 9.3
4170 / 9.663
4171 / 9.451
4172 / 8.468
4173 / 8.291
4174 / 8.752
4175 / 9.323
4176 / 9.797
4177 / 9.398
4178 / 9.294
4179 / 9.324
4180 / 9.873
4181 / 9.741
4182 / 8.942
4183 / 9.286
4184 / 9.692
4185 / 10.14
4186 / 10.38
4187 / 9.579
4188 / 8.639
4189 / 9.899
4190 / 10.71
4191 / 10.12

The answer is 6.8 angstrom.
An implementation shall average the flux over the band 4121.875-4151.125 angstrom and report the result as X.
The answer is 10.4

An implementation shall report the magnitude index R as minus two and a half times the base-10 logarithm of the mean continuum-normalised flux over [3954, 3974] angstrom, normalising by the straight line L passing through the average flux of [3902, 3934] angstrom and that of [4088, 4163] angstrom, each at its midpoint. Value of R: 0.35 mag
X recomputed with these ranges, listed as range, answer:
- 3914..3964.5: 8.32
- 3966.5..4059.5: 9.26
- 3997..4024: 10.1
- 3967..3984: 6.06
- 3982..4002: 9.45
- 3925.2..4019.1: 8.24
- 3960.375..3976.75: 5.29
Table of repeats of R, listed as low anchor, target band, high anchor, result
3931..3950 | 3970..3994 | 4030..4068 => 0.13 mag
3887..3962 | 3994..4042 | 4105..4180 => -0.15 mag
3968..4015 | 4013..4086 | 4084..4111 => -0.20 mag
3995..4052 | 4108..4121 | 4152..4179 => 0.13 mag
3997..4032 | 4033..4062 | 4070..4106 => -0.10 mag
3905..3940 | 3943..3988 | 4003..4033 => 0.17 mag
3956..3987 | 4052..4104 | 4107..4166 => -0.06 mag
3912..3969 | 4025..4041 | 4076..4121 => -0.19 mag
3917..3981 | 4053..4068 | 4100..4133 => -0.21 mag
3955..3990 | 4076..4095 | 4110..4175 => -0.01 mag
